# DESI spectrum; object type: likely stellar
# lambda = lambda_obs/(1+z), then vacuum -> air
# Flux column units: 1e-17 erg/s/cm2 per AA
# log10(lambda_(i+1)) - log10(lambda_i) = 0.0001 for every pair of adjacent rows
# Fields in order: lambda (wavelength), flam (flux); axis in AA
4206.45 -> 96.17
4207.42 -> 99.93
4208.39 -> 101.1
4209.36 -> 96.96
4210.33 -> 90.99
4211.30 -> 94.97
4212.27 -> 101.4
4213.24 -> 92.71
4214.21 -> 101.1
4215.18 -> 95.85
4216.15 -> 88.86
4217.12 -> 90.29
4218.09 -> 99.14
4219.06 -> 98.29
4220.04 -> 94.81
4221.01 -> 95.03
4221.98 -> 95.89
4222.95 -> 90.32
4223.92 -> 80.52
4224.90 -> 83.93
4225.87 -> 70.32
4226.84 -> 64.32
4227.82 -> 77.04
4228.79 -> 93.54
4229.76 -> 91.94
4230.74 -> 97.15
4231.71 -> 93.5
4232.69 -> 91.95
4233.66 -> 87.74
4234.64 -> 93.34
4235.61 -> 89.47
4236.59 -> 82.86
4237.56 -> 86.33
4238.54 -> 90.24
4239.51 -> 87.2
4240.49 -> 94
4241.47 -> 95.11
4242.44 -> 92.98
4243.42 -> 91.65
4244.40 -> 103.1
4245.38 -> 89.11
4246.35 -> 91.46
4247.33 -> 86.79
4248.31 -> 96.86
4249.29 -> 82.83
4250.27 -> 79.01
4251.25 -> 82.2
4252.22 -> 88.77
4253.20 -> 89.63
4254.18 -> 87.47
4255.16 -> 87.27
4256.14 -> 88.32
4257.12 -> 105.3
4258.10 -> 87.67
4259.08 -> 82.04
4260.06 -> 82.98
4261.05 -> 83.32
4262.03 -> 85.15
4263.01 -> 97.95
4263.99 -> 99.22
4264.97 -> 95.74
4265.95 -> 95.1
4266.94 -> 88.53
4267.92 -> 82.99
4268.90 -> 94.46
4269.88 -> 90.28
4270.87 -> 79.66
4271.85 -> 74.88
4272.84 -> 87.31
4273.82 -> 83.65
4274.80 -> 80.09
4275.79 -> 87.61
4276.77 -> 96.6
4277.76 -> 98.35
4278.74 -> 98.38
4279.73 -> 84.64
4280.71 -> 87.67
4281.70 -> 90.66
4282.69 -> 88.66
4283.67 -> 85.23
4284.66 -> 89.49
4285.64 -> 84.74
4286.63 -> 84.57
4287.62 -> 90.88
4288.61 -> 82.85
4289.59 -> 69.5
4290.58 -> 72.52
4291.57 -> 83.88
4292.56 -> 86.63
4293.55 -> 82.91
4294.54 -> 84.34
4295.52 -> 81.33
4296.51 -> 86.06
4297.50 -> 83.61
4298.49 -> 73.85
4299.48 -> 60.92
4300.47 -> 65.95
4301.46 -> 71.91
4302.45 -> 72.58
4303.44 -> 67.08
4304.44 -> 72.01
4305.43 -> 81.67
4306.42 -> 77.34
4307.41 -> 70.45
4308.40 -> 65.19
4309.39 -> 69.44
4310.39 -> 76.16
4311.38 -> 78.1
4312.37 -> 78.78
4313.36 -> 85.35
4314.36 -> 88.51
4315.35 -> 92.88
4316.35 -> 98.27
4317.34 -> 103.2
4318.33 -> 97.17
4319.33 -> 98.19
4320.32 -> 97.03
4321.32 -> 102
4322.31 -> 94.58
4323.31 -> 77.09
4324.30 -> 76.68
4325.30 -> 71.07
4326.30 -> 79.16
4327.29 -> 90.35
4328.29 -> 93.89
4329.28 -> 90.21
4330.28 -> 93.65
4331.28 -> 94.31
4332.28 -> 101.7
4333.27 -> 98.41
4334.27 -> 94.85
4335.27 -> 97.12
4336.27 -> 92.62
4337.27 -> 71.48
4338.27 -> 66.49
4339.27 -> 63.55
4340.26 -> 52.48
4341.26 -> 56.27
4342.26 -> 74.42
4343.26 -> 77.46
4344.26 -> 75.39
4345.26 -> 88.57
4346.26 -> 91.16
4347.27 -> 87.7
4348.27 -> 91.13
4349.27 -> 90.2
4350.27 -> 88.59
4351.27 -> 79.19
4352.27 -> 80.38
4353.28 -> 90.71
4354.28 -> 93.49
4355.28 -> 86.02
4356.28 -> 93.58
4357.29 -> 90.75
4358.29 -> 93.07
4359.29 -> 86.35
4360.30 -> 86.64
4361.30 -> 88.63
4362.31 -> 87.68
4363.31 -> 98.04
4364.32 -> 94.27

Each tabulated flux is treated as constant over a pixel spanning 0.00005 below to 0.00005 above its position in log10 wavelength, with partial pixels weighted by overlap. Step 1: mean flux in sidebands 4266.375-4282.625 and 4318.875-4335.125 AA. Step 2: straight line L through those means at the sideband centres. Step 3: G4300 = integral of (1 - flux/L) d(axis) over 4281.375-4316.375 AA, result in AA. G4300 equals 3.8 AA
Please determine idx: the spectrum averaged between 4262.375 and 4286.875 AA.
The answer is 89.1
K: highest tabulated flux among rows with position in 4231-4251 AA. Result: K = 103.1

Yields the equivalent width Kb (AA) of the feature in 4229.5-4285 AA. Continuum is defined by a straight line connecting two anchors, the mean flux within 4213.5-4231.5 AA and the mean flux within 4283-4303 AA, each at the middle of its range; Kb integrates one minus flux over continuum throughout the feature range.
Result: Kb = -3.18 AA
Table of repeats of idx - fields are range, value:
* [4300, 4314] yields 73.9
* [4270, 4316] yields 81.3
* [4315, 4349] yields 86.2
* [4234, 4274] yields 89.1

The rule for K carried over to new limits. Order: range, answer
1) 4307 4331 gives 103.2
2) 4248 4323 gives 105.3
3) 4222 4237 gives 97.15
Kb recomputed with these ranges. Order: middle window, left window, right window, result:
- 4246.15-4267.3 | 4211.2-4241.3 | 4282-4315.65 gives -0.9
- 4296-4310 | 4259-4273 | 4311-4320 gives 2.8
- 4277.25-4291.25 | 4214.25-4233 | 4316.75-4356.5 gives 0.2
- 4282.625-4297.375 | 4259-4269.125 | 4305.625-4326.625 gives 0.7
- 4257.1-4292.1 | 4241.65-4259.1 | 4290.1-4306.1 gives -1.7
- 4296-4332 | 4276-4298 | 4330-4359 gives 1.1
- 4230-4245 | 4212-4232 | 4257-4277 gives -0.4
